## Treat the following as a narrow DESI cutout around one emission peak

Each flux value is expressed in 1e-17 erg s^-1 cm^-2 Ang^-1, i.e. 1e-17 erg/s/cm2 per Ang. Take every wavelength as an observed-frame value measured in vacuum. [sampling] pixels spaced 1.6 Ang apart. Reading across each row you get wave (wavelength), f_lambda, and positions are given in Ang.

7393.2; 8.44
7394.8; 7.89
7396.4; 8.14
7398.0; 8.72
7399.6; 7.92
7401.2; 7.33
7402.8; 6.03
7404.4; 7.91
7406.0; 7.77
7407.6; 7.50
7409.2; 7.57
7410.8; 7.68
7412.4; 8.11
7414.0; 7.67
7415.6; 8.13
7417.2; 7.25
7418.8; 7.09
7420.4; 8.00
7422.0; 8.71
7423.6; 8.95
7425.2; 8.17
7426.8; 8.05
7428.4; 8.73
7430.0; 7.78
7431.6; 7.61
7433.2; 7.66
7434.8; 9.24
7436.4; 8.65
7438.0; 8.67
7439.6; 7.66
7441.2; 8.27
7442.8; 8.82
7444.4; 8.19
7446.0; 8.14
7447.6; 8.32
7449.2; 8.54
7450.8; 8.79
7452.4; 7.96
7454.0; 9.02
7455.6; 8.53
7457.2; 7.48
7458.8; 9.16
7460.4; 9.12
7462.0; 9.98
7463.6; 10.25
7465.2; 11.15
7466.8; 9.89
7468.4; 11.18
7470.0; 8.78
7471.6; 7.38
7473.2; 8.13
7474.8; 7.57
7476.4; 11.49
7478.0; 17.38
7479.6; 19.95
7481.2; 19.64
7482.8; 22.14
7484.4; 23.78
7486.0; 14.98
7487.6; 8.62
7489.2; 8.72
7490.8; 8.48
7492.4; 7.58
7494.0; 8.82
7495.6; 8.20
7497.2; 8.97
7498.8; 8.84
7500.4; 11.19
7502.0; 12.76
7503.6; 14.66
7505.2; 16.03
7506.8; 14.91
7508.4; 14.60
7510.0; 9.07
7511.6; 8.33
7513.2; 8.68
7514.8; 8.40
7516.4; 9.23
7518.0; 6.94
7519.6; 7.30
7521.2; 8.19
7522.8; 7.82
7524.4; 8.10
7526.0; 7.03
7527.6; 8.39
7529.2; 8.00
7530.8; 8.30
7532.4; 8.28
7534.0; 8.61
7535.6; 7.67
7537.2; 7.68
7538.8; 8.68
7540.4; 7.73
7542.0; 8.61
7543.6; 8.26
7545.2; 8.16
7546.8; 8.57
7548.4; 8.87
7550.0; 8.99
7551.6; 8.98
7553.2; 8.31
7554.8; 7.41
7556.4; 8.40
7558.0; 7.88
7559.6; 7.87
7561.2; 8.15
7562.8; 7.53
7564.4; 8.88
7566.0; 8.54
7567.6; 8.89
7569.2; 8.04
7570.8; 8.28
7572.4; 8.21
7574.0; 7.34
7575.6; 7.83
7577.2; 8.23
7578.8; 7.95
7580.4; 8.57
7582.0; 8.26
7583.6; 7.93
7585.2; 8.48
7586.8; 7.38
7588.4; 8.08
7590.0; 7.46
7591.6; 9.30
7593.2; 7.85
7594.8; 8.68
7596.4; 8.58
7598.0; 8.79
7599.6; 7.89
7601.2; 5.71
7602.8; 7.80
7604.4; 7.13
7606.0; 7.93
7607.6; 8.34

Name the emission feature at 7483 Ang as H-alpha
